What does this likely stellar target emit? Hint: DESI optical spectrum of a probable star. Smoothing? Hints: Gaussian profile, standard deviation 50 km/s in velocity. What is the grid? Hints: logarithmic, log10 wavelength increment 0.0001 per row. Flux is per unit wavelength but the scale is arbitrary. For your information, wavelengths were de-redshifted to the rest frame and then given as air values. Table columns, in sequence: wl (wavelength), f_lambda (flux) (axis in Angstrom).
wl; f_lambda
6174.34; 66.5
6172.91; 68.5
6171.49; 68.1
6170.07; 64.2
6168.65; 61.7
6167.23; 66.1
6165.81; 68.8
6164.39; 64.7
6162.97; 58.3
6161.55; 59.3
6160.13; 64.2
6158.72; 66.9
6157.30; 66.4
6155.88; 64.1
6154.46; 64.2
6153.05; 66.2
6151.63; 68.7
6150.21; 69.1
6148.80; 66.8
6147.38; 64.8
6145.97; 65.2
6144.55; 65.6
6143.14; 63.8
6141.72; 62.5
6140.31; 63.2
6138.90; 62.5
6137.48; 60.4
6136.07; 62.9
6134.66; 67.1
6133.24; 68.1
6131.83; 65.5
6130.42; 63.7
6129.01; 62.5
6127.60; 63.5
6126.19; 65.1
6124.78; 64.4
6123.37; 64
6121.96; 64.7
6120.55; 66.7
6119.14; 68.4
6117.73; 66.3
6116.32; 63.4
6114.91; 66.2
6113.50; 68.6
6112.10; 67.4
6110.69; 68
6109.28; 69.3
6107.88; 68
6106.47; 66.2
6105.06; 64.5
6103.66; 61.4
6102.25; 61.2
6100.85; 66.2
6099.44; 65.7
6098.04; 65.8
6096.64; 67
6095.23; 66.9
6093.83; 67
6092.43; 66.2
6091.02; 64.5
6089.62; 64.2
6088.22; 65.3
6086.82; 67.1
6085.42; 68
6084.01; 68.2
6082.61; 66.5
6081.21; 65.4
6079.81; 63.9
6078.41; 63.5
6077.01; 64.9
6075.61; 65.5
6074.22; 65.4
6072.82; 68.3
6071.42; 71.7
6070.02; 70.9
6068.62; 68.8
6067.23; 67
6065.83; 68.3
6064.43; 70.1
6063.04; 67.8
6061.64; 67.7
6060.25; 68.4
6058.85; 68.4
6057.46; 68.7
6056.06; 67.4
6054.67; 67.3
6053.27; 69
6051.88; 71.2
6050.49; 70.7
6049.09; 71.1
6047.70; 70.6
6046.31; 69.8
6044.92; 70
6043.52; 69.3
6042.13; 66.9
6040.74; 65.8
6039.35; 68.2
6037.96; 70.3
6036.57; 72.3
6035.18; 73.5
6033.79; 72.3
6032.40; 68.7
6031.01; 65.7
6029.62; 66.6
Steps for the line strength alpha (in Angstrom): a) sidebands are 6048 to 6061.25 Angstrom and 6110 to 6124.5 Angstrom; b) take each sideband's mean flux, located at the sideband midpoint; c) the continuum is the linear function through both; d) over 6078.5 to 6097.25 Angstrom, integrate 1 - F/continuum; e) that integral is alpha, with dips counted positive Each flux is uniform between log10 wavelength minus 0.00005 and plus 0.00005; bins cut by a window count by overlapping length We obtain 0.4 Angstrom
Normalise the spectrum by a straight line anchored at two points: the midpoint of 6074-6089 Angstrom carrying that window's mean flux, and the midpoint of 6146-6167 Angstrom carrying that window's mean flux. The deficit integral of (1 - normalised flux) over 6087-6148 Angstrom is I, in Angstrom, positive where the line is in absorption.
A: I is 0.28 Angstrom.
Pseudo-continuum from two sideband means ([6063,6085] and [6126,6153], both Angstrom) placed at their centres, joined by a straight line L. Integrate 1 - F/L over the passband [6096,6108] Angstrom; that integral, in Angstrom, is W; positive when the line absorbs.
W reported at 0.23 Angstrom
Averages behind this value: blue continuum 67.2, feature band 65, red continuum 64.8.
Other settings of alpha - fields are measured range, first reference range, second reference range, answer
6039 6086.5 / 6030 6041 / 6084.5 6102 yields -0.1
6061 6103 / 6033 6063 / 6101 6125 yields 0.6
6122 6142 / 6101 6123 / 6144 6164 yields 0.5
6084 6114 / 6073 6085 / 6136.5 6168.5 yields -0.4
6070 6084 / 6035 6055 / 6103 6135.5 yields 0.3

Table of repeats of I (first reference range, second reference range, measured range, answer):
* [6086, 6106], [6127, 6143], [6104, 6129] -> -0.6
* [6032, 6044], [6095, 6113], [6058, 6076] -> -0.1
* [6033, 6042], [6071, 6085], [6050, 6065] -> -0.1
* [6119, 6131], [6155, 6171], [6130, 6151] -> -0.1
